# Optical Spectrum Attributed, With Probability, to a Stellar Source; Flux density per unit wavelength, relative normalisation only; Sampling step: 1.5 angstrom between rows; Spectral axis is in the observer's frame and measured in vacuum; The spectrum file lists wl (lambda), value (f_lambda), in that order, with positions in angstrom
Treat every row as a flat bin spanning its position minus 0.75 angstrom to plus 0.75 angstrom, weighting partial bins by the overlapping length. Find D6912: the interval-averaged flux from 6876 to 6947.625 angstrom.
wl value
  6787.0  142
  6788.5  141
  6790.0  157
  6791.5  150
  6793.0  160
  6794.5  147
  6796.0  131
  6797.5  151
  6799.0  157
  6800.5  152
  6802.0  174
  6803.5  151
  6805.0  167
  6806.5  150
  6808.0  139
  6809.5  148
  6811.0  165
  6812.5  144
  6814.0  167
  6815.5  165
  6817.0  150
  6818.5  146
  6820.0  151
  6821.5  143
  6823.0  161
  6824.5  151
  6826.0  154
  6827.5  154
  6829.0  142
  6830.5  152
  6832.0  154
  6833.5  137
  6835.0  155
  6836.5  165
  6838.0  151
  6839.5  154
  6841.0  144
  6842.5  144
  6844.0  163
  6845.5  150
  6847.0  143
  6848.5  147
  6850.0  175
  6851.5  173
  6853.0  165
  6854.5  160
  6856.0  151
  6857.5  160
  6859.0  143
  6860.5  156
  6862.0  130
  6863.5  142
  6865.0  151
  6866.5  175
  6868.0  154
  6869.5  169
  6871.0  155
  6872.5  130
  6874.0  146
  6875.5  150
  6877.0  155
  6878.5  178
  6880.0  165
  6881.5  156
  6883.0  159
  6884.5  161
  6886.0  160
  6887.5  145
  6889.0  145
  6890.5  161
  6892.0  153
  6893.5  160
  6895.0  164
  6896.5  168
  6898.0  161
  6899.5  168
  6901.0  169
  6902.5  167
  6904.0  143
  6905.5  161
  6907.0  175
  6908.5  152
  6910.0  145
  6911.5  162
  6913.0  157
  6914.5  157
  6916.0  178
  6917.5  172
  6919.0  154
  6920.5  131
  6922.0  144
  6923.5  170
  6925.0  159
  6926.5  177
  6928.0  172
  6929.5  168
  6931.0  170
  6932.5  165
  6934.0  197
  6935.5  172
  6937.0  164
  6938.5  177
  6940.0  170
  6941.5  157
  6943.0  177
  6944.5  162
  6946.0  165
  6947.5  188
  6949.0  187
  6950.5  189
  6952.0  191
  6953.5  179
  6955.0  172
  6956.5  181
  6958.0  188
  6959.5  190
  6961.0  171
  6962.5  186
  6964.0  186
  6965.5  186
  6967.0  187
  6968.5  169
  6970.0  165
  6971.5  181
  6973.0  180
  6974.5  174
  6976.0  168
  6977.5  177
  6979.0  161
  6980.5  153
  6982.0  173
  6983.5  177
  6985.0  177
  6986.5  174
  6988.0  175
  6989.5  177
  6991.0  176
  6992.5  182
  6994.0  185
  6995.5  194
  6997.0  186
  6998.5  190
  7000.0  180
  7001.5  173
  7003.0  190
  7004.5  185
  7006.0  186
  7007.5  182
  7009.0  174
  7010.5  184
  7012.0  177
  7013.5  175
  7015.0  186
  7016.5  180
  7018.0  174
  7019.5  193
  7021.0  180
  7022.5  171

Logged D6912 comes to 163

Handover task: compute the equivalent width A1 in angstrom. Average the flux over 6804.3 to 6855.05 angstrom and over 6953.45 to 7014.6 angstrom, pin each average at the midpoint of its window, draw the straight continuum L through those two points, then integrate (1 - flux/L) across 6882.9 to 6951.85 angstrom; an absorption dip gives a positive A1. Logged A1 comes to 1.4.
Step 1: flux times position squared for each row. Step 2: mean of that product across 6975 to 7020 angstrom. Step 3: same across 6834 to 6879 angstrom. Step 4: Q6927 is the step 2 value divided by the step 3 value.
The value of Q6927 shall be 1.21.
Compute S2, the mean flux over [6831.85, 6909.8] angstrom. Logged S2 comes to 156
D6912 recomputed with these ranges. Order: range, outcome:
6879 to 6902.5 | 160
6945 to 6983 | 178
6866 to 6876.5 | 154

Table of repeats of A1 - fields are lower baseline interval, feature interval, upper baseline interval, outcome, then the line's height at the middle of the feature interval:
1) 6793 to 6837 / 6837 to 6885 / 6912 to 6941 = 1.0 angstrom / 158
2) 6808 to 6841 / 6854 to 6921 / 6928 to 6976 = 3.1 angstrom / 165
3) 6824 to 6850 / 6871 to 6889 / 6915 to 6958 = 0.6 angstrom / 160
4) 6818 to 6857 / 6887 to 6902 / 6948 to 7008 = 0.4 angstrom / 164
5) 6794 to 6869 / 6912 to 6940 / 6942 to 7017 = 0.6 angstrom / 170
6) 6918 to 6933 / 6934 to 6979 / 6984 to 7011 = -2.0 angstrom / 170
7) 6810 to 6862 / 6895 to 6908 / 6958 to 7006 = 0.1 angstrom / 165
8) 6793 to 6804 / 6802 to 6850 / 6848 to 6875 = 0.3 angstrom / 153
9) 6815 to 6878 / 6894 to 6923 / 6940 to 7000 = 1.0 angstrom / 165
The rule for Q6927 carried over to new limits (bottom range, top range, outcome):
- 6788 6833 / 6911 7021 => 1.20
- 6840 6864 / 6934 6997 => 1.20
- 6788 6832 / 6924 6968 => 1.21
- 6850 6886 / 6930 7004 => 1.17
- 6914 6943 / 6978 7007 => 1.09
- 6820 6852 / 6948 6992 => 1.21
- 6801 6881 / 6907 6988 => 1.15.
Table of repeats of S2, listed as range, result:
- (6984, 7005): 182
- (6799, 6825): 154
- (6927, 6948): 172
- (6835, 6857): 156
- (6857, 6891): 154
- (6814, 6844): 152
